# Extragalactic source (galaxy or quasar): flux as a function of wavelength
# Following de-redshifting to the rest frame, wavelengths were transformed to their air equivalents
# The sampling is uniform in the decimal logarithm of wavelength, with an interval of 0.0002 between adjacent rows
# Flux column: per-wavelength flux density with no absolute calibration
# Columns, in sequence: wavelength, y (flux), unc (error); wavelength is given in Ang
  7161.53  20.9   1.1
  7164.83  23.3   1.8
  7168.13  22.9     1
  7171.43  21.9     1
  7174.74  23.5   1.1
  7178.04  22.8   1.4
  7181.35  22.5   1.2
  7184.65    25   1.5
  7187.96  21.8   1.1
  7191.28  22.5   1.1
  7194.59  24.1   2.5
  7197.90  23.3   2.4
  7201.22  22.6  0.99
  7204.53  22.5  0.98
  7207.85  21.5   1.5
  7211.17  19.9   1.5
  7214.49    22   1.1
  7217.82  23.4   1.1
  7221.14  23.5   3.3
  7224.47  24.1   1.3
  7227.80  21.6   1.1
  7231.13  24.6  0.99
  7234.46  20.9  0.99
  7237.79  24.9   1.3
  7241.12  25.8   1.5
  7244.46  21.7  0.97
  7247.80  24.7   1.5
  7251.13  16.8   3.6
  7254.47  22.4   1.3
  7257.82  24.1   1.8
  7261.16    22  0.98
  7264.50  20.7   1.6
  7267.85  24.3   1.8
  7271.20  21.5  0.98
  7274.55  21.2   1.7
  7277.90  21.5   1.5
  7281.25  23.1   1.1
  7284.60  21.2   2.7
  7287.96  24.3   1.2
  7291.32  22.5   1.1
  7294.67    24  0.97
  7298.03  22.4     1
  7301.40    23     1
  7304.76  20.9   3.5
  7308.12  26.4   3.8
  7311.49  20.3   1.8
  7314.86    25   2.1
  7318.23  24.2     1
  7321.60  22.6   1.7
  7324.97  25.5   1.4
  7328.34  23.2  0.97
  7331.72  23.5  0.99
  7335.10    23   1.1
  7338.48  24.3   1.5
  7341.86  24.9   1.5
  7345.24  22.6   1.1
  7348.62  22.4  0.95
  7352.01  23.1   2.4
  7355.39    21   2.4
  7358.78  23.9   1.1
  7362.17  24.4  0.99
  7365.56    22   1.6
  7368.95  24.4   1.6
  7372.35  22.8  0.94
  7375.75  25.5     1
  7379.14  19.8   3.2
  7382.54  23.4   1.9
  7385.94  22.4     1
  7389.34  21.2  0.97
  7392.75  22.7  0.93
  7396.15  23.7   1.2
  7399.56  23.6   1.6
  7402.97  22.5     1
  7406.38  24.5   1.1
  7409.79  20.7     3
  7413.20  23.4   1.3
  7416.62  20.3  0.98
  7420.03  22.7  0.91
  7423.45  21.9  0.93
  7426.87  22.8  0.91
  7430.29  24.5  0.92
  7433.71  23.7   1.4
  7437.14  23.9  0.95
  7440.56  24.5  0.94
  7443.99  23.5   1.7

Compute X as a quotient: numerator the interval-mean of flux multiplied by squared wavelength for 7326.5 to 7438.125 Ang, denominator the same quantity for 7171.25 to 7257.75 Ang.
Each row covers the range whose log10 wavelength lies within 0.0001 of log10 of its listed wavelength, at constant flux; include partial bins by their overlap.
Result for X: 1.06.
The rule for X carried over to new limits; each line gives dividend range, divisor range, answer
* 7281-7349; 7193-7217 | 1.08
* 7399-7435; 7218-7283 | 1.05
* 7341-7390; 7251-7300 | 1.05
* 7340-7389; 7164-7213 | 1.07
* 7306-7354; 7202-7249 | 1.06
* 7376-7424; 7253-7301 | 1.03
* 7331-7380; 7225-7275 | 1.06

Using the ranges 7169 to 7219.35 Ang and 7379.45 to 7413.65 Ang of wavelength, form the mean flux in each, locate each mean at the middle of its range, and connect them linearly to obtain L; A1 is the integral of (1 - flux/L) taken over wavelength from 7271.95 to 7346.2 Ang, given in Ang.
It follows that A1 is -1.65 Ang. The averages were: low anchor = 22.6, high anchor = 22.7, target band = 23.2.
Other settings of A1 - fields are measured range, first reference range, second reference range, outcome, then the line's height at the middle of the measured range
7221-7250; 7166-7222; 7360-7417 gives -0.9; 22.7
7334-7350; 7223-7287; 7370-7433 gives -0.6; 22.6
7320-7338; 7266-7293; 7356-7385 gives -0.6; 22.8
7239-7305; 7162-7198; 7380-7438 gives 1.2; 22.9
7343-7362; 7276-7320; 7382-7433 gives 0.0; 22.8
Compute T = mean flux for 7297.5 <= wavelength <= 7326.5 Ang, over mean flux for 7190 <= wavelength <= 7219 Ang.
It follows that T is 1.04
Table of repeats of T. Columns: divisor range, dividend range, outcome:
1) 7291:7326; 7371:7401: 0.98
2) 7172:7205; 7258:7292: 0.97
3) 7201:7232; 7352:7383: 1.02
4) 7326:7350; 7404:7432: 0.96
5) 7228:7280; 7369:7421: 1.01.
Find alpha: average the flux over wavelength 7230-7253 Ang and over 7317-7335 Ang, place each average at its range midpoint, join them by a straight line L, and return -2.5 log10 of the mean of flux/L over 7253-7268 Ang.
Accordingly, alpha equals 0.02 mag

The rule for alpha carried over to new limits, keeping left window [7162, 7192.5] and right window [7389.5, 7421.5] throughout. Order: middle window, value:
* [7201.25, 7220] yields 0.04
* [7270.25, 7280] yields 0.06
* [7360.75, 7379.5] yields -0.03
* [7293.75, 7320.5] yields -0.03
